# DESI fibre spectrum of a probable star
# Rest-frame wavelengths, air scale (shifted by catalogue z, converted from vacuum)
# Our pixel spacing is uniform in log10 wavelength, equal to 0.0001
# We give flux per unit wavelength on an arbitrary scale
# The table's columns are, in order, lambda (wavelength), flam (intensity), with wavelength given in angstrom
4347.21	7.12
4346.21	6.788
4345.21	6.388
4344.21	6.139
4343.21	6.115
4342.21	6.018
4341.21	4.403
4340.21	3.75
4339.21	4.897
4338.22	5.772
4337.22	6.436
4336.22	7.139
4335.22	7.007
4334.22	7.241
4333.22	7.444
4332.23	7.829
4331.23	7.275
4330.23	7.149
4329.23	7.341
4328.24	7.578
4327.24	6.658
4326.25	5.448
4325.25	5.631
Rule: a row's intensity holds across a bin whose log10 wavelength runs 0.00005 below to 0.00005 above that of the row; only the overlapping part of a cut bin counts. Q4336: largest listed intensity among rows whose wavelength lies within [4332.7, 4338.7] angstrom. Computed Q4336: 7.444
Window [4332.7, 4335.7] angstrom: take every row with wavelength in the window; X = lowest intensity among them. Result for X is 7.007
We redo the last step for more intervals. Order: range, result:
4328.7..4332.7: 7.149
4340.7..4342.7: 4.403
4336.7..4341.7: 3.75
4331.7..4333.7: 7.444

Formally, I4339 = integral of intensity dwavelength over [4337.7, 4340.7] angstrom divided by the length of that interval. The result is 4.83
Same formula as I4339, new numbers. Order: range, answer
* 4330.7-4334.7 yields 7.45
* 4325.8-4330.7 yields 6.86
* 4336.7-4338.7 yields 6.11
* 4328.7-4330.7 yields 7.27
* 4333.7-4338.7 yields 6.71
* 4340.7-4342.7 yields 5.2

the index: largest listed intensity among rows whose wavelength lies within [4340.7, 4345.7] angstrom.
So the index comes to 6.388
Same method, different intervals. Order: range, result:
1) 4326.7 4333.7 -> 7.829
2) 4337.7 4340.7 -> 5.772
